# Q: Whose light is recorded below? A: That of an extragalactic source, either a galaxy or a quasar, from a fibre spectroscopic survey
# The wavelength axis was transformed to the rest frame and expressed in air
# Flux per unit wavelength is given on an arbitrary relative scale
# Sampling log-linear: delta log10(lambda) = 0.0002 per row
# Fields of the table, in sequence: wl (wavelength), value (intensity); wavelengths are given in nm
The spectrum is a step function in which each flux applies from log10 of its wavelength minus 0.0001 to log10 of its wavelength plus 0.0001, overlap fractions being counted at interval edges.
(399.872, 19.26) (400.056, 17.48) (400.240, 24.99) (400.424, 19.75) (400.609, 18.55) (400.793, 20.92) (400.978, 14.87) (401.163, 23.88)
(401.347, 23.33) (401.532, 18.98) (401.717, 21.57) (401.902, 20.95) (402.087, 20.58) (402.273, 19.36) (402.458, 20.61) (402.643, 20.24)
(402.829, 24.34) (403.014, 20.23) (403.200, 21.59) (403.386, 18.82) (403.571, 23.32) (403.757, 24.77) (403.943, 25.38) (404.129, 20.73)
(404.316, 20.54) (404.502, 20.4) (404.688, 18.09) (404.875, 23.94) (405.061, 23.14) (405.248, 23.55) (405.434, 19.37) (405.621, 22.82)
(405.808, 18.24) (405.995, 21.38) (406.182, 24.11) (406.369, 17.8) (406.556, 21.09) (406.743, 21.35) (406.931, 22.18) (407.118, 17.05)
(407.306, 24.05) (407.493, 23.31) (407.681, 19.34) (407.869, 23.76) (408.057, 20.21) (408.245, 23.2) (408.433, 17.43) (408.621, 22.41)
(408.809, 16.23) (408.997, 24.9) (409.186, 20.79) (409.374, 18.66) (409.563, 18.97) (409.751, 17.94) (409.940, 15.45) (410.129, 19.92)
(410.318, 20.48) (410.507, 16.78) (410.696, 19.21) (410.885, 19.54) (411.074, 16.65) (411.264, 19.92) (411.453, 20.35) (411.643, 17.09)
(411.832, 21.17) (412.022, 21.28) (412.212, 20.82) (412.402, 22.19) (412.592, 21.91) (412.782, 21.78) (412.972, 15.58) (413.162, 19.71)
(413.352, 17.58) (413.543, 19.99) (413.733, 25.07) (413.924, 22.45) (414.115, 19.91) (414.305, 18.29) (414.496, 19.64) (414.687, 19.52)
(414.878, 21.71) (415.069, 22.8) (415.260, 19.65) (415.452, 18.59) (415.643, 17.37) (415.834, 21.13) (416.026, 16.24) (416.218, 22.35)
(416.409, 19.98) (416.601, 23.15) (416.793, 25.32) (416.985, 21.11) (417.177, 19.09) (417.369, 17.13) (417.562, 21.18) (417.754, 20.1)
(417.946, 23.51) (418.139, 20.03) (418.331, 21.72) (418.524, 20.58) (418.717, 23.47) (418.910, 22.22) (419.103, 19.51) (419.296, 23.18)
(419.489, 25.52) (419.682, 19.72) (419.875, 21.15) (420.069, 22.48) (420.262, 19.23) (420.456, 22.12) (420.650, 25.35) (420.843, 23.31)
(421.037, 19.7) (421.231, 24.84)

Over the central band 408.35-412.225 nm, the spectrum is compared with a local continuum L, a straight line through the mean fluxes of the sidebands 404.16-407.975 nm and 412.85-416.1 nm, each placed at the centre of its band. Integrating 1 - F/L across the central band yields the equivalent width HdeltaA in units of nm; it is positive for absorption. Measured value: 0.23 nm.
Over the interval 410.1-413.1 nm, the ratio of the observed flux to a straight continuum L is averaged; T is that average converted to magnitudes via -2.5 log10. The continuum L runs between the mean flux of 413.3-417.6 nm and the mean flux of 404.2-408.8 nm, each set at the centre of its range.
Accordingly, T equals 0.056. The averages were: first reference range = 21.1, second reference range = 20.4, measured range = 19.7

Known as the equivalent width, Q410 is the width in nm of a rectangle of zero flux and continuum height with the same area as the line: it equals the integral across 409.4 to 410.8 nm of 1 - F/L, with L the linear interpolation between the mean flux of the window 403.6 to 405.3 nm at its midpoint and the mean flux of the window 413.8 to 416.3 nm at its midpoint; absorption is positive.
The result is 0.18 nm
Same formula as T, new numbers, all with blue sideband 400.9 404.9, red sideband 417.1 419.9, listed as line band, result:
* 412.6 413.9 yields 0.05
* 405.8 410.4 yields 0.04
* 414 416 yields 0.08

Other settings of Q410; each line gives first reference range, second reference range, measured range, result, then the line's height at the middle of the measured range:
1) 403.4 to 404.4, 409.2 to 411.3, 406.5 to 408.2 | -0.085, 20.4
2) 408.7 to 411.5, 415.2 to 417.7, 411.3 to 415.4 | -0.157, 19.6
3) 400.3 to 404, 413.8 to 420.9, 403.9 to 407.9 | -0.048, 21.1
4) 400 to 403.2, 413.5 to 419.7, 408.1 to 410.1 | 0.116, 20.8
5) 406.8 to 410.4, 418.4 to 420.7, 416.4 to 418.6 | 0.054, 21.7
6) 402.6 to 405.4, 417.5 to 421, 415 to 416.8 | 0.123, 21.9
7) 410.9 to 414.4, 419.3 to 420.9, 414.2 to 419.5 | 0.151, 21.4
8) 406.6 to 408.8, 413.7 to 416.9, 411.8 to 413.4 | 0.044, 20.8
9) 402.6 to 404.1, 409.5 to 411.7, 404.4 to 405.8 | 0.001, 21.4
